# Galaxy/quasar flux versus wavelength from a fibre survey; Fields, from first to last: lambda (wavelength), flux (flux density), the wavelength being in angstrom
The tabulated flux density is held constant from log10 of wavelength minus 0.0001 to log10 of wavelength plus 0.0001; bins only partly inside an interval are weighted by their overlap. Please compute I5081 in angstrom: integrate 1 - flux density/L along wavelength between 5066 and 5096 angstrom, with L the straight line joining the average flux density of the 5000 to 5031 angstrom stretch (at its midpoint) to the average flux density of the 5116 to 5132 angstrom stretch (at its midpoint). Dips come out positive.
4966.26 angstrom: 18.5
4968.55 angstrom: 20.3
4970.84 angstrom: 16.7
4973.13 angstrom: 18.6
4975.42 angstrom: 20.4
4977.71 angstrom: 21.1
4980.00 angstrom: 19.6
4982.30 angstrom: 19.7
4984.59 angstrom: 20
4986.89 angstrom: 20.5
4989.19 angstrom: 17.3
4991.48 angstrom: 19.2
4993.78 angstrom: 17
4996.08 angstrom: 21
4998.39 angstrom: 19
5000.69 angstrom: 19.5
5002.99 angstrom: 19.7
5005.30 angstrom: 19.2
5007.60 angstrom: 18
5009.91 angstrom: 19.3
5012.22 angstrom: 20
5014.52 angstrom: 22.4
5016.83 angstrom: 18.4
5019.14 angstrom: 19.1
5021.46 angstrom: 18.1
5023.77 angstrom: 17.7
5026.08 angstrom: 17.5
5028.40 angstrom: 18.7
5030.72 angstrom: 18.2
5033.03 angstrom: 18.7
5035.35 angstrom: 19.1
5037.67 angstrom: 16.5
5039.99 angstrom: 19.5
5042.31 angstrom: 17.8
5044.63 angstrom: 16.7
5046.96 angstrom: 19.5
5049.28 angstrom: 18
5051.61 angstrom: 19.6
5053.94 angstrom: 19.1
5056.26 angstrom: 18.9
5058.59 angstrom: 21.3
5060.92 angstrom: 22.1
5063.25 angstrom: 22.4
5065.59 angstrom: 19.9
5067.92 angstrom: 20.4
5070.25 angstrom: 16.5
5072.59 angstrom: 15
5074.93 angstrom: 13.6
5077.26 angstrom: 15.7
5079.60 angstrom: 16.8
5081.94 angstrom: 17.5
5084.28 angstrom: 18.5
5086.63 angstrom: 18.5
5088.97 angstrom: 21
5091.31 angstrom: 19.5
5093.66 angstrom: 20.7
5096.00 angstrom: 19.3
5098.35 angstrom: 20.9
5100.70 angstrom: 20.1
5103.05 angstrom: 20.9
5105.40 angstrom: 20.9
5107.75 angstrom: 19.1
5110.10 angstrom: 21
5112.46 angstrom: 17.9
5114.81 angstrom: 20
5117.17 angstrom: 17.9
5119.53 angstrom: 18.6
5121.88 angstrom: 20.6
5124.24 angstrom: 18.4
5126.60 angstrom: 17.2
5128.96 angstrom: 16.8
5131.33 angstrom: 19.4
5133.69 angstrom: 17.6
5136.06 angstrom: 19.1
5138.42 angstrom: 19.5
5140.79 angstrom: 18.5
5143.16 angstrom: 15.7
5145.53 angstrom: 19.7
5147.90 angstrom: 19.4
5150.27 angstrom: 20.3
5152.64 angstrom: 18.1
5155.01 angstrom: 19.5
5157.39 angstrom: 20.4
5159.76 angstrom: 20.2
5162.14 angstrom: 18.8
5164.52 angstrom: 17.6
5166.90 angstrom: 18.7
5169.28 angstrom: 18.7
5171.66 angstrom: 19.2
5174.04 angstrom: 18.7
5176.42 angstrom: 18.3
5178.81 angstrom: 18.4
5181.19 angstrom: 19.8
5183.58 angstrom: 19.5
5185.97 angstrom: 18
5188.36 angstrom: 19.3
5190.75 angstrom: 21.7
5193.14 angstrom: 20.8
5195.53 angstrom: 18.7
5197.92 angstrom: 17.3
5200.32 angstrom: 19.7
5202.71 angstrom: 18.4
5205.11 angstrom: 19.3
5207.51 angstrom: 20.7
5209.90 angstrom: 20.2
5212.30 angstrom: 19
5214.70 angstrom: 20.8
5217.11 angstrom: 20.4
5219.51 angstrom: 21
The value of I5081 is 1.1 angstrom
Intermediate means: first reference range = 19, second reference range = 18.4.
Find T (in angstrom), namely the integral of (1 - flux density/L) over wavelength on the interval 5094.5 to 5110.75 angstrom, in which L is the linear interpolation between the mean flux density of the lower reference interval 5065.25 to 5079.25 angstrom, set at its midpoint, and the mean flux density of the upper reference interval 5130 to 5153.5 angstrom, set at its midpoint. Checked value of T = -2.5 angstrom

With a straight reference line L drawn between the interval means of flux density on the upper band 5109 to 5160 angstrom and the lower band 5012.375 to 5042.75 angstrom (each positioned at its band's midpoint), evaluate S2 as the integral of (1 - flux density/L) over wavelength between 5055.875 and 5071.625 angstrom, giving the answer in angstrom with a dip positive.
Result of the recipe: -1.2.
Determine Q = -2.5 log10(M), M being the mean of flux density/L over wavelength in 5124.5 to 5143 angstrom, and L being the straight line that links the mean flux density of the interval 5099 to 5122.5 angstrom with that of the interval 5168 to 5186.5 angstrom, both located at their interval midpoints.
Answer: 0.07 mag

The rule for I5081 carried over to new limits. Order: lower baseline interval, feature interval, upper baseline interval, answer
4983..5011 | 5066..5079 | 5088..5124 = 2.1 angstrom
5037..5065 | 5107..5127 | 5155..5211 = 0.3 angstrom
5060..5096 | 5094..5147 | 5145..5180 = -0.8 angstrom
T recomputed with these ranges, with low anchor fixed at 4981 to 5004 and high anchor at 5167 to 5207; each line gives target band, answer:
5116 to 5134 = 0.8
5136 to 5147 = 0.4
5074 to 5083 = 1.5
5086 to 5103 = -0.8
